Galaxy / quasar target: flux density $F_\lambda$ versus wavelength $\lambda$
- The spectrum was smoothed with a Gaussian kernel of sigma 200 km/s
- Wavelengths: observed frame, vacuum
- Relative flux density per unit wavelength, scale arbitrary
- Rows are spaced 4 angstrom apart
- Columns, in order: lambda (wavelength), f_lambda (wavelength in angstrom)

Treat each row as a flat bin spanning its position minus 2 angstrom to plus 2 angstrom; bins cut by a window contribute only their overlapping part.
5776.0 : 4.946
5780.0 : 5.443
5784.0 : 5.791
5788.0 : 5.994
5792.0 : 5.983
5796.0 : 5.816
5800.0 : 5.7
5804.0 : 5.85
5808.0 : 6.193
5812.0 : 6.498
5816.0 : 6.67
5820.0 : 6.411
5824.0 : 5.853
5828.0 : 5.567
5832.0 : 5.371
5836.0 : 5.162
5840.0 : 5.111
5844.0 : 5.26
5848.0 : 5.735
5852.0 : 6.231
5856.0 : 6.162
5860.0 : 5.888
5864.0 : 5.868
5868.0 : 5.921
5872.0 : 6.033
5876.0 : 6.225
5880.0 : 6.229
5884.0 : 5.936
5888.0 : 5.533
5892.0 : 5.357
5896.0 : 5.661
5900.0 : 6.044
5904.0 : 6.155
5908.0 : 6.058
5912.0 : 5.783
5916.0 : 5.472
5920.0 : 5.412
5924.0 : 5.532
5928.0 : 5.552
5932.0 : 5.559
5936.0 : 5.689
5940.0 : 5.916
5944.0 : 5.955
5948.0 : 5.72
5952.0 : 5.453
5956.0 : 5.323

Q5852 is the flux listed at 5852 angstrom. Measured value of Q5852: 6.231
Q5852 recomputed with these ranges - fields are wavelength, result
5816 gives 6.67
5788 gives 5.994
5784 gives 5.791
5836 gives 5.162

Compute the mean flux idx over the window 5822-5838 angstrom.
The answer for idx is 5.49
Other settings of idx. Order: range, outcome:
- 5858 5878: 5.99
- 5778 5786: 5.62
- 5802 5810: 6.02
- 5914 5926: 5.47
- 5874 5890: 5.98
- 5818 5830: 5.94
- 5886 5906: 5.75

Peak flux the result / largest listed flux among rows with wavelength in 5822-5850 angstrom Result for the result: 5.853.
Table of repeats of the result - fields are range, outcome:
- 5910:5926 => 5.783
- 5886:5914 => 6.155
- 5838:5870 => 6.231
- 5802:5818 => 6.67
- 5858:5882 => 6.229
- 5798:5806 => 5.85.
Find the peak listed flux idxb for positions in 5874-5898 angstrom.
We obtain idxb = 6.229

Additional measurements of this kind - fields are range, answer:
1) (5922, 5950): 5.955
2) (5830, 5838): 5.371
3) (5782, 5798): 5.994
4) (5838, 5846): 5.26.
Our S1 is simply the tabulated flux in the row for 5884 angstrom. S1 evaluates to 5.936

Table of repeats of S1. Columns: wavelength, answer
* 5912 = 5.783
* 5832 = 5.371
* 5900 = 6.044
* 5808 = 6.193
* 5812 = 6.498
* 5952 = 5.453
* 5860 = 5.888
